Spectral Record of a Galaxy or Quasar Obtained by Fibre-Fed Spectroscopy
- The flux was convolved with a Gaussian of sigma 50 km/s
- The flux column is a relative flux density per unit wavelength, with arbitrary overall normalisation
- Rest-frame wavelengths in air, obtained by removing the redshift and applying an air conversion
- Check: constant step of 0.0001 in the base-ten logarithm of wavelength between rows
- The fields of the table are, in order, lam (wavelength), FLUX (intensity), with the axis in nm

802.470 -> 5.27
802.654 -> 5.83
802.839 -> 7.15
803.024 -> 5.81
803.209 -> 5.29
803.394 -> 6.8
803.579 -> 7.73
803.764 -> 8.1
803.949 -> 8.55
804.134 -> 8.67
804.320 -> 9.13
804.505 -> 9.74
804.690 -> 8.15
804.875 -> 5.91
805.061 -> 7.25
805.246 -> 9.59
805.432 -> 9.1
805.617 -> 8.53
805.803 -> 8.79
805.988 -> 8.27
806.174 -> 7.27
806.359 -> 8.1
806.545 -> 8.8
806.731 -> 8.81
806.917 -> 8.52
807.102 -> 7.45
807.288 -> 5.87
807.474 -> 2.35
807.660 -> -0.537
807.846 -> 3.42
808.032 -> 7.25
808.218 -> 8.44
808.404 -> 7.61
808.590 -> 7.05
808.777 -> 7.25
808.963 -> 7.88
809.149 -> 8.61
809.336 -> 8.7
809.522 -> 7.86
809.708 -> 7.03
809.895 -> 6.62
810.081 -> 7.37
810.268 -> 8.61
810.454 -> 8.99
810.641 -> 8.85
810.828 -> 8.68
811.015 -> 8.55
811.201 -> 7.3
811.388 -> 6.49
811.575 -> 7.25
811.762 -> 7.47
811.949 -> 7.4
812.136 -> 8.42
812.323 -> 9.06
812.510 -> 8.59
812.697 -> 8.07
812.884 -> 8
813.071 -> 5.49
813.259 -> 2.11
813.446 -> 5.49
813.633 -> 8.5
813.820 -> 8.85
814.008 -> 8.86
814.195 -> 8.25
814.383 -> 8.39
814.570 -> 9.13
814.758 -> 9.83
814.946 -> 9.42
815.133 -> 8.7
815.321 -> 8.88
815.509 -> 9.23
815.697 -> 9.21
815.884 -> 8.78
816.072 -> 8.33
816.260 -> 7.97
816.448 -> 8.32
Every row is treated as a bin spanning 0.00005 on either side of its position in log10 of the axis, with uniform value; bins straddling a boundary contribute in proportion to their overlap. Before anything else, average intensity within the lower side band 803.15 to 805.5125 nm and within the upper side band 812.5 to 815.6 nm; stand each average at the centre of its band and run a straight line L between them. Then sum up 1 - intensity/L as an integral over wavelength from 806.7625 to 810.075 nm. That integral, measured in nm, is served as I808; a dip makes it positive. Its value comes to 0.58 nm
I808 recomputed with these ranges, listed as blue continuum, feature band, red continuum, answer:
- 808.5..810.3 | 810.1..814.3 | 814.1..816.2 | 0.29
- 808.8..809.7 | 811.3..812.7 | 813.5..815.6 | 0.11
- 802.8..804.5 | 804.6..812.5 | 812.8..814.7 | -0.02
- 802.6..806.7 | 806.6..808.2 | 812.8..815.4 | 0.46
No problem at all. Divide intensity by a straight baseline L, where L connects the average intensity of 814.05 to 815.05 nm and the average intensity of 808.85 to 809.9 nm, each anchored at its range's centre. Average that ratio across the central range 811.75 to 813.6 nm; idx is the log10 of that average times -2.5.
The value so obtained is 0.21 mag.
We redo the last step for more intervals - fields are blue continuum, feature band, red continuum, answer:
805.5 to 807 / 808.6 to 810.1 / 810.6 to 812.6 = 0.070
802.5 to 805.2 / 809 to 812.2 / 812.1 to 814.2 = -0.066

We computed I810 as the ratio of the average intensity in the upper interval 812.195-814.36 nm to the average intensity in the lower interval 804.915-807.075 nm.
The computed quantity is 0.9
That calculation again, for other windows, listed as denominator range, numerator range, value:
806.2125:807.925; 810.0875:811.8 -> 1.35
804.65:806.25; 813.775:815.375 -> 1.10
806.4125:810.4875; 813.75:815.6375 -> 1.28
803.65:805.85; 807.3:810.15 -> 0.76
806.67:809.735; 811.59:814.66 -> 1.15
